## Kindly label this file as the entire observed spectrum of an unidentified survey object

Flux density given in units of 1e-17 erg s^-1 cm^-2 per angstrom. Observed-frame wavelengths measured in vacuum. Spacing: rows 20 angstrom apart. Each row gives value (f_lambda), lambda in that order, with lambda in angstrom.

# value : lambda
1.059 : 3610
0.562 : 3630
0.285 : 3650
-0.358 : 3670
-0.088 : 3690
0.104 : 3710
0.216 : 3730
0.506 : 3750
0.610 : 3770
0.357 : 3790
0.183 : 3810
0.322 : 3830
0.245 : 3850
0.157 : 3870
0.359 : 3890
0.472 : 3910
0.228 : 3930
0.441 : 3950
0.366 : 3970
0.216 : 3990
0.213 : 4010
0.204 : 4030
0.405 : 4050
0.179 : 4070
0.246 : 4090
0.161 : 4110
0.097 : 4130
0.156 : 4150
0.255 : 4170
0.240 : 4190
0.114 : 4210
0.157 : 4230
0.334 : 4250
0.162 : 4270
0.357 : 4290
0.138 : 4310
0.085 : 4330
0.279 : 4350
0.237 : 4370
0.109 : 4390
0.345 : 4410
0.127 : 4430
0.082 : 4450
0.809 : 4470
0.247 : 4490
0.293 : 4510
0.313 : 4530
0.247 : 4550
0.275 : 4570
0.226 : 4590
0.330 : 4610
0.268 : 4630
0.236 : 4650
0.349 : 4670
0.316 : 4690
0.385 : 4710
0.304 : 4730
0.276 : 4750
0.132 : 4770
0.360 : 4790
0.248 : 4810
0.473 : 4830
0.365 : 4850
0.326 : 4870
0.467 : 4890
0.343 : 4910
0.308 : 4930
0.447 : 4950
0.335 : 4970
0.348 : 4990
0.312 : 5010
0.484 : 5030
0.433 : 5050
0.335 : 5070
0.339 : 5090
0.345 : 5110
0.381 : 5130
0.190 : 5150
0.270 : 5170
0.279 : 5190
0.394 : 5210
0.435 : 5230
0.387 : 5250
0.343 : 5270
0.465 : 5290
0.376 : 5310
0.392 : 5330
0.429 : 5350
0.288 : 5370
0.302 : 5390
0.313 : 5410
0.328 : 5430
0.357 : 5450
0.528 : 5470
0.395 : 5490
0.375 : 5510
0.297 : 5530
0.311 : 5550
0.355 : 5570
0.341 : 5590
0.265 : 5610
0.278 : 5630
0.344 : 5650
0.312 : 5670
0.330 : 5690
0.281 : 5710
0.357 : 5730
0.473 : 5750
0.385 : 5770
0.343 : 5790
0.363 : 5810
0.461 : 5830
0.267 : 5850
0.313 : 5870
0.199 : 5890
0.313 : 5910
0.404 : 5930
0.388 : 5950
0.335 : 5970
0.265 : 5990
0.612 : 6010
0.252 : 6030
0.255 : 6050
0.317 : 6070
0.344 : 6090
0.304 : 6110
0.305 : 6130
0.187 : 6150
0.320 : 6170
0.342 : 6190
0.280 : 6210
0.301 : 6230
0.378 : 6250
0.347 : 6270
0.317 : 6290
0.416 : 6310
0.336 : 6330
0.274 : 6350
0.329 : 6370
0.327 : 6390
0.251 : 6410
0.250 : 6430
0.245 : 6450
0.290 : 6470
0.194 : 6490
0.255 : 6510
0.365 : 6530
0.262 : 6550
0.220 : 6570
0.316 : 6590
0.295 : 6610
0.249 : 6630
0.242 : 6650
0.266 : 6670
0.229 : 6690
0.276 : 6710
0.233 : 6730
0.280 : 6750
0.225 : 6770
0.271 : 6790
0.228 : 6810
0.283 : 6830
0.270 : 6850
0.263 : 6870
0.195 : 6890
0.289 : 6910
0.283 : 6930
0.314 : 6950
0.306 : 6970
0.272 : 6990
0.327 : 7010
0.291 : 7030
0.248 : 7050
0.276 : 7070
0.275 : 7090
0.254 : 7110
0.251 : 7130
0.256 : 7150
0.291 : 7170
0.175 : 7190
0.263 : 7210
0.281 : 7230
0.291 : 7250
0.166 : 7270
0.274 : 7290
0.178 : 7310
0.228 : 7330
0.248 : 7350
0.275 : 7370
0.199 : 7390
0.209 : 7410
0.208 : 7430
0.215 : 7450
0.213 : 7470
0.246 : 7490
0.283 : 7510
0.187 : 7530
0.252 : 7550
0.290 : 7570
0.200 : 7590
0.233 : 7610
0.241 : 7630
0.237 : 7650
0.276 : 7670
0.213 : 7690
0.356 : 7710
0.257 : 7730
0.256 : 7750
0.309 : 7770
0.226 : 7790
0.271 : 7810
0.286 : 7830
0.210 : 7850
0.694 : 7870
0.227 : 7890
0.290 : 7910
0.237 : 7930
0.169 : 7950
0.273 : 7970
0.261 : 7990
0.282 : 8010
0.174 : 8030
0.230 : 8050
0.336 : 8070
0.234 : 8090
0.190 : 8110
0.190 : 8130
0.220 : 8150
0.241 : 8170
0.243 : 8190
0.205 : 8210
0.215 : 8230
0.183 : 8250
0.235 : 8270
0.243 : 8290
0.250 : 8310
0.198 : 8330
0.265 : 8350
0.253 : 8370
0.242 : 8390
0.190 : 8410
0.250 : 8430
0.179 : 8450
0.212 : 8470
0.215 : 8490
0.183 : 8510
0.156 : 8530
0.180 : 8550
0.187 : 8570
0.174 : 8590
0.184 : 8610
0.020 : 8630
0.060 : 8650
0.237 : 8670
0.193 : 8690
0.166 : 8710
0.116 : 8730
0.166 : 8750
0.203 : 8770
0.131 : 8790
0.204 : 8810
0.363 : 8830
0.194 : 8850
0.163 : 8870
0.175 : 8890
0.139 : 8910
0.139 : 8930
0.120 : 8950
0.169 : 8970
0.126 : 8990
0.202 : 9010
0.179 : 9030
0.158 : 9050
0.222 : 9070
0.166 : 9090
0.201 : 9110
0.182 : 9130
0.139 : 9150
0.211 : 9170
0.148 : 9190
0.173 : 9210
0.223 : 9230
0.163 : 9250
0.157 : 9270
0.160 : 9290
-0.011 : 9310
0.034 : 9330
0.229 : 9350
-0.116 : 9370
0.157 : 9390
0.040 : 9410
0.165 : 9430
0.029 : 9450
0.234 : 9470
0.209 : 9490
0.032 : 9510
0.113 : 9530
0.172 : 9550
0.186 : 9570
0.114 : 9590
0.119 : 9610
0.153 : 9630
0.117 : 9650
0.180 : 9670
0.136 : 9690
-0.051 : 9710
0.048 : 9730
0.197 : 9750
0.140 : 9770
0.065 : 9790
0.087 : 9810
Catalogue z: 0.200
